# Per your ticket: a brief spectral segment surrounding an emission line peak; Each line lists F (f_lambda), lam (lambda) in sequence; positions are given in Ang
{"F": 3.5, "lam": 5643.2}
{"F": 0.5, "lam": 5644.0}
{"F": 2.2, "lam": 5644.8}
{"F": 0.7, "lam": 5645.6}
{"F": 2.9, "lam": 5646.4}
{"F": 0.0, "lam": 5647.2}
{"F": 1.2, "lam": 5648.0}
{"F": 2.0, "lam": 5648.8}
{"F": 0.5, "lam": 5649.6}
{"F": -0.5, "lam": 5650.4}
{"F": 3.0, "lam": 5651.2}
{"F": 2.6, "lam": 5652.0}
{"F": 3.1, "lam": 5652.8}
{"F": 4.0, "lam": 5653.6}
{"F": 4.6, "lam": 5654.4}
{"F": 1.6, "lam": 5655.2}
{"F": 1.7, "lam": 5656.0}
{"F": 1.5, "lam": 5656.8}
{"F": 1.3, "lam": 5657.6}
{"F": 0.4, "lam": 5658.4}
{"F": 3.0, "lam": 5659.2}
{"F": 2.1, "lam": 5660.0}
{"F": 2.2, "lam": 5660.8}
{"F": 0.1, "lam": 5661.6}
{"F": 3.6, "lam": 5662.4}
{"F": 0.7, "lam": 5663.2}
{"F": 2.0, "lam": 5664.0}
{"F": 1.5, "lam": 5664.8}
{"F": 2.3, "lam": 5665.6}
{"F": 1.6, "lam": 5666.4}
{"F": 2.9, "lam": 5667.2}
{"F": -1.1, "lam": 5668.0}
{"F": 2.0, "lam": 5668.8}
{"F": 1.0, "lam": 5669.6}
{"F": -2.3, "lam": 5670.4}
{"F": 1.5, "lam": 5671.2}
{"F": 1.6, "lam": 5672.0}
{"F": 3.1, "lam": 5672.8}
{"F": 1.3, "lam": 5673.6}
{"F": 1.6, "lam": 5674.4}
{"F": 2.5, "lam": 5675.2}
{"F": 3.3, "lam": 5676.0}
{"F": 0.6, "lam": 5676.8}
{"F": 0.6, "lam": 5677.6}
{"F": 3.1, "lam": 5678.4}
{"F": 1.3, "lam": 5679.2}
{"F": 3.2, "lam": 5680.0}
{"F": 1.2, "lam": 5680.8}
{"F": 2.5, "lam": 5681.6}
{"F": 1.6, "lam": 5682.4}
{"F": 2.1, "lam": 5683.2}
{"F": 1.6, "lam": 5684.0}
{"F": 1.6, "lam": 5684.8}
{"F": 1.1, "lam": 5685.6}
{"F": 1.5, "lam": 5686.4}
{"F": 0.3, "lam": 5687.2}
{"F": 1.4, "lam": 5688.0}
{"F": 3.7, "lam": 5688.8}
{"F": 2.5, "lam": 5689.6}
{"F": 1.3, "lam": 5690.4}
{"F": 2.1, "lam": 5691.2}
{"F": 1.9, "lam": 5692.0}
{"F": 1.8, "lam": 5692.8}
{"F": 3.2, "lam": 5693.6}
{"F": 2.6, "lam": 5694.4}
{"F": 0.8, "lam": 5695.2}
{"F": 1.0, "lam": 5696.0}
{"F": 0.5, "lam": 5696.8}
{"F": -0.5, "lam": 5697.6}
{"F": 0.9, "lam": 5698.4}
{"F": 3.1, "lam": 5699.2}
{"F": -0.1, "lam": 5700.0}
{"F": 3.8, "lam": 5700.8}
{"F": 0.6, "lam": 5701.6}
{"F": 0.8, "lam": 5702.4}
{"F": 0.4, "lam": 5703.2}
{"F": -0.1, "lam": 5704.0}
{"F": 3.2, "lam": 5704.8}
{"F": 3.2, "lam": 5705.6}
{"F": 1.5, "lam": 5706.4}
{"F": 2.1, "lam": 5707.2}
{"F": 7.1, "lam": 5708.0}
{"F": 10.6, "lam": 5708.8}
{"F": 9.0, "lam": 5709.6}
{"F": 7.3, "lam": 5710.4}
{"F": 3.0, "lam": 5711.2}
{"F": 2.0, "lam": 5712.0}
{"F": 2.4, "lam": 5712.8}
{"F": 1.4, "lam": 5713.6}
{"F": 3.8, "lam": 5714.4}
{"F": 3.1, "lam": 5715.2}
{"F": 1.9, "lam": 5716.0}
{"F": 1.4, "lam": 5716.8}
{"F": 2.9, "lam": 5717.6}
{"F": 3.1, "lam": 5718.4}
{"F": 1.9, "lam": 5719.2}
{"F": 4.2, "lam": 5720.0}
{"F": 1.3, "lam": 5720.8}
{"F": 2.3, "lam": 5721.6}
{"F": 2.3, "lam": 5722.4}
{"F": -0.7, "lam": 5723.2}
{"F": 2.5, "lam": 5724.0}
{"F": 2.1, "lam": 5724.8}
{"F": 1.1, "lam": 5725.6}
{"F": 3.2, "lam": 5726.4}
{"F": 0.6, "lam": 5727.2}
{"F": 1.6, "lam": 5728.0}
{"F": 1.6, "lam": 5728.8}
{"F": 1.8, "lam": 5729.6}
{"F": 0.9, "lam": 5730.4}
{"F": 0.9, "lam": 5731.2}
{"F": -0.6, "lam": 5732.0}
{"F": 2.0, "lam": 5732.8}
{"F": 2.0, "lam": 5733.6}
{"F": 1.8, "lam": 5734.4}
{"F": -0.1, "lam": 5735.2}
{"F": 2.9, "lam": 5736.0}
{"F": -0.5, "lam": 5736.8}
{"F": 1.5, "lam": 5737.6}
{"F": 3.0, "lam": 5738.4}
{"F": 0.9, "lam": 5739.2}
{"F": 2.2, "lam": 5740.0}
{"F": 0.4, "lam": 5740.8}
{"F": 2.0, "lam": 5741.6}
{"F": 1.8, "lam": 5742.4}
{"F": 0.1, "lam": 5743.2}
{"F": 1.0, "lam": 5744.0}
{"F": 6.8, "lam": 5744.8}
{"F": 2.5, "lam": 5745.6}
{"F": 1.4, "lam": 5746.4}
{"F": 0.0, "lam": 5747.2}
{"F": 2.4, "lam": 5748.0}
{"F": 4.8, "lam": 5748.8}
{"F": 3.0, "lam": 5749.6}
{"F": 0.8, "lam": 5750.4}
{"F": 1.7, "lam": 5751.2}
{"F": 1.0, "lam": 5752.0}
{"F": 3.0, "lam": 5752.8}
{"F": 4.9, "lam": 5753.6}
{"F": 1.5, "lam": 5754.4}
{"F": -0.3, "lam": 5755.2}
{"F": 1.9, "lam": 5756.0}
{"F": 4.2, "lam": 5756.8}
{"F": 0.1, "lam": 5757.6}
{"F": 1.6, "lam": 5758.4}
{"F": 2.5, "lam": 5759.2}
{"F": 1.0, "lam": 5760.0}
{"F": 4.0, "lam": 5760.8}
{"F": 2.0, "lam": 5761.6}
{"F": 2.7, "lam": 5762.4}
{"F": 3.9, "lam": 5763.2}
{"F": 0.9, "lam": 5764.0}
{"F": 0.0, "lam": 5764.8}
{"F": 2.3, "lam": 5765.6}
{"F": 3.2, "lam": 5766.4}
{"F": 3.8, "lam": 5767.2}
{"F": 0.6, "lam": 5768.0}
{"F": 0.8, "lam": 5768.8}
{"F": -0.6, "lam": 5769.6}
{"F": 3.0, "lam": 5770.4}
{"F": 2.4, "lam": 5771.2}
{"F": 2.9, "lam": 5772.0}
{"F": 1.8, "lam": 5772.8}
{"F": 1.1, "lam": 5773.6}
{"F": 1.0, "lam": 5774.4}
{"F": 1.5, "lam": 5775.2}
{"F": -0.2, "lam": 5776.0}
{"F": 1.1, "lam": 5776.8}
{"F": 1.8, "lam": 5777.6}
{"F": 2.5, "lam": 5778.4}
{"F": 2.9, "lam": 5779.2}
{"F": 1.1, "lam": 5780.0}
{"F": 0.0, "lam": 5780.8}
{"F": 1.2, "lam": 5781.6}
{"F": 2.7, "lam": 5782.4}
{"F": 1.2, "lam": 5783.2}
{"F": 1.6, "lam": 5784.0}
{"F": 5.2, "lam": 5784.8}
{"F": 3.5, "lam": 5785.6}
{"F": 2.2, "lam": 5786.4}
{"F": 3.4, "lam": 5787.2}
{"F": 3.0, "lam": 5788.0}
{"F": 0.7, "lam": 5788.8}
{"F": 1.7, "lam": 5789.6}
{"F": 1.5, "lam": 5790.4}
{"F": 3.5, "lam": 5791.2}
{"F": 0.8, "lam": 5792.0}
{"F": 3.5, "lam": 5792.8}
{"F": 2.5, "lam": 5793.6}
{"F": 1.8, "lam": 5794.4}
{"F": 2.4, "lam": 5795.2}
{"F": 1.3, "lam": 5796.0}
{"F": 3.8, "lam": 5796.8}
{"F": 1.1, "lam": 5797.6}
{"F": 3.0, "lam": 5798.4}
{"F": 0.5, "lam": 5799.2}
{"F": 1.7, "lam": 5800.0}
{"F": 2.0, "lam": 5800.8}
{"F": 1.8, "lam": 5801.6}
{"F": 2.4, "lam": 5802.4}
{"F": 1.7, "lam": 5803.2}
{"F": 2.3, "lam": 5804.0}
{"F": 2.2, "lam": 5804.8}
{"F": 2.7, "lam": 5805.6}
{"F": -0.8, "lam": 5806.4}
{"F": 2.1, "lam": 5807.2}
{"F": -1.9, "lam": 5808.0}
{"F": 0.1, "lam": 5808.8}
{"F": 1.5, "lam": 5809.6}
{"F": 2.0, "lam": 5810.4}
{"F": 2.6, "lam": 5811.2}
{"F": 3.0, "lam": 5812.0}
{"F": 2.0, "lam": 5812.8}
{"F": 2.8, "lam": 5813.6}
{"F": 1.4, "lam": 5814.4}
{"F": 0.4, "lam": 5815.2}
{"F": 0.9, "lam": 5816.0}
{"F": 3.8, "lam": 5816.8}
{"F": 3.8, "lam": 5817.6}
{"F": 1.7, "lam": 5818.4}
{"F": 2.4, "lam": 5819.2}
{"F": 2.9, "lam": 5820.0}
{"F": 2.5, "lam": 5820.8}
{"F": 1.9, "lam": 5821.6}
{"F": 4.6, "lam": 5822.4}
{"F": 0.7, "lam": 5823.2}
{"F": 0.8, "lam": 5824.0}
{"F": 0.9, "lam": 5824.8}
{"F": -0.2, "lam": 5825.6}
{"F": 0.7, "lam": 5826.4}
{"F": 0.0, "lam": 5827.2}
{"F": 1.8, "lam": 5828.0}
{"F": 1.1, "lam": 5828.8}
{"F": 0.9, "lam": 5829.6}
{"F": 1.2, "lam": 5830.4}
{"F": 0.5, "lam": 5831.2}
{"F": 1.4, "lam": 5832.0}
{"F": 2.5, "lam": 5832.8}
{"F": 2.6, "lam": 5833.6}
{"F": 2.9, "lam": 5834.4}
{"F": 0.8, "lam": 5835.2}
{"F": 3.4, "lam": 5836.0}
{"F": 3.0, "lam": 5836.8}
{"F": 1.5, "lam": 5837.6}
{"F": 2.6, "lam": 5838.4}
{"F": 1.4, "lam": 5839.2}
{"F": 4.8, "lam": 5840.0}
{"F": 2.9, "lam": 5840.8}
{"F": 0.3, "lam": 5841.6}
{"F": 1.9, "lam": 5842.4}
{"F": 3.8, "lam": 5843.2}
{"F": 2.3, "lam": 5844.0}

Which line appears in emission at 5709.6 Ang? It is [O III] 5007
